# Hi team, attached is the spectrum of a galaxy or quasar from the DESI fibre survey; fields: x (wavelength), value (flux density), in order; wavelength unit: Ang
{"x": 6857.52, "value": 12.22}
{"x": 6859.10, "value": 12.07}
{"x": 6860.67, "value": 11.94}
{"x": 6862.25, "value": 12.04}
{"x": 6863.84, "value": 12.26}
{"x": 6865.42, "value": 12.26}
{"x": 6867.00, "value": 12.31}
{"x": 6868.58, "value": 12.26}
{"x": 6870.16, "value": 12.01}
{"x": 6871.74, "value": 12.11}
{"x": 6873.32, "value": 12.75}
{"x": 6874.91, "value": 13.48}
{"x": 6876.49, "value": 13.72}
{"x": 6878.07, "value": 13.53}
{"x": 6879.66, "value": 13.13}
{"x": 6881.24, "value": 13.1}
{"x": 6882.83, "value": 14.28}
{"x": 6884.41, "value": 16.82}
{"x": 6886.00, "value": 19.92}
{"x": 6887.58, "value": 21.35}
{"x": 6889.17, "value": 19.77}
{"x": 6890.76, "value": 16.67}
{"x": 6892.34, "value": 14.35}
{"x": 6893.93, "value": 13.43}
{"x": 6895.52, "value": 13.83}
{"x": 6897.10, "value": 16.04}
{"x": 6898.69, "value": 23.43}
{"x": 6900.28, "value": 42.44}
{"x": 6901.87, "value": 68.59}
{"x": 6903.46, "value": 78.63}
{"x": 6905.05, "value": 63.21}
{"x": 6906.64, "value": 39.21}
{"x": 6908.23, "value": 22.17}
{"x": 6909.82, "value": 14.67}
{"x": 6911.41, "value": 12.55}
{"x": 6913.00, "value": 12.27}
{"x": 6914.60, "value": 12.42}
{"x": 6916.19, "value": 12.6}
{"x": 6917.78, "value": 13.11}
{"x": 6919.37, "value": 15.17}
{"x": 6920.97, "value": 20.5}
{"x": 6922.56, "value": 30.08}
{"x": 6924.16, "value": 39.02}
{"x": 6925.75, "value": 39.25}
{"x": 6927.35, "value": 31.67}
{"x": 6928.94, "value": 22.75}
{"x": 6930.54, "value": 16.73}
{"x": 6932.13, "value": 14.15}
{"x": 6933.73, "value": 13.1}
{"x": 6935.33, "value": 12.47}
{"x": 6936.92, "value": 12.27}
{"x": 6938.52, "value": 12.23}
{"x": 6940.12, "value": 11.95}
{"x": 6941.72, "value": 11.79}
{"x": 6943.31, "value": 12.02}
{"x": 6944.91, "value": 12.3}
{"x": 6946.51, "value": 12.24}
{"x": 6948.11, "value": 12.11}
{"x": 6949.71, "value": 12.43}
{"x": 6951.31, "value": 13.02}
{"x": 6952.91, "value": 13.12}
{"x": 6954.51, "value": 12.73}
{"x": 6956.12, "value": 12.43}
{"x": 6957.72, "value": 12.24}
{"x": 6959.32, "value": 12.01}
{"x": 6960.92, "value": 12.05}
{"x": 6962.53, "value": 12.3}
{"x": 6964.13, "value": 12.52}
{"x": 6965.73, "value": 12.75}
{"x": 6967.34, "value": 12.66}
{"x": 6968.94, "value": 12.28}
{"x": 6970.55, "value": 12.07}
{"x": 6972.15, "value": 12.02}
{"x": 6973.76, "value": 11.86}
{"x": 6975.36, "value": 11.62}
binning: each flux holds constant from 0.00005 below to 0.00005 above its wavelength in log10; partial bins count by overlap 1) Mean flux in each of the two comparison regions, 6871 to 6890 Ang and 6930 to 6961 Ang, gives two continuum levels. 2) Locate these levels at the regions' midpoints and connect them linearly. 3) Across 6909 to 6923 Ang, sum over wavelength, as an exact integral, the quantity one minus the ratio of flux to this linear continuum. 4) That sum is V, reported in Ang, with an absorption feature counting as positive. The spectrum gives -1.8 Ang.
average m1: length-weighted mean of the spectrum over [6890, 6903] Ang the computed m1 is 27.5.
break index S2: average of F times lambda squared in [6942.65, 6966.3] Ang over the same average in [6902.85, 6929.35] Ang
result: 0.45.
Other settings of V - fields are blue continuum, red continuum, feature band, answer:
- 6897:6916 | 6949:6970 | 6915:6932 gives 2.0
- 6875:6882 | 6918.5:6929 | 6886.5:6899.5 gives 0.5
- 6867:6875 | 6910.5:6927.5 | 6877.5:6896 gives -0.7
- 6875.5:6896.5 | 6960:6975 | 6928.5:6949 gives 0.2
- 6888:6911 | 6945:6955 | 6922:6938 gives -1.7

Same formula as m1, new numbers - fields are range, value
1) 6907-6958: 16.7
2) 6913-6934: 21.4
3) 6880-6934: 24.6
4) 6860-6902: 16.9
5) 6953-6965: 12.4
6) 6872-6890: 15.5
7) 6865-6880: 12.8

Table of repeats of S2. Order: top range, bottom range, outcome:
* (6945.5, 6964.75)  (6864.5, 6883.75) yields 0.98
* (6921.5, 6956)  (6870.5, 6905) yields 0.76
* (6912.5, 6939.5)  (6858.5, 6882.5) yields 1.56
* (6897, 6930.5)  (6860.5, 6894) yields 2.11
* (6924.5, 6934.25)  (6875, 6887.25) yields 1.61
